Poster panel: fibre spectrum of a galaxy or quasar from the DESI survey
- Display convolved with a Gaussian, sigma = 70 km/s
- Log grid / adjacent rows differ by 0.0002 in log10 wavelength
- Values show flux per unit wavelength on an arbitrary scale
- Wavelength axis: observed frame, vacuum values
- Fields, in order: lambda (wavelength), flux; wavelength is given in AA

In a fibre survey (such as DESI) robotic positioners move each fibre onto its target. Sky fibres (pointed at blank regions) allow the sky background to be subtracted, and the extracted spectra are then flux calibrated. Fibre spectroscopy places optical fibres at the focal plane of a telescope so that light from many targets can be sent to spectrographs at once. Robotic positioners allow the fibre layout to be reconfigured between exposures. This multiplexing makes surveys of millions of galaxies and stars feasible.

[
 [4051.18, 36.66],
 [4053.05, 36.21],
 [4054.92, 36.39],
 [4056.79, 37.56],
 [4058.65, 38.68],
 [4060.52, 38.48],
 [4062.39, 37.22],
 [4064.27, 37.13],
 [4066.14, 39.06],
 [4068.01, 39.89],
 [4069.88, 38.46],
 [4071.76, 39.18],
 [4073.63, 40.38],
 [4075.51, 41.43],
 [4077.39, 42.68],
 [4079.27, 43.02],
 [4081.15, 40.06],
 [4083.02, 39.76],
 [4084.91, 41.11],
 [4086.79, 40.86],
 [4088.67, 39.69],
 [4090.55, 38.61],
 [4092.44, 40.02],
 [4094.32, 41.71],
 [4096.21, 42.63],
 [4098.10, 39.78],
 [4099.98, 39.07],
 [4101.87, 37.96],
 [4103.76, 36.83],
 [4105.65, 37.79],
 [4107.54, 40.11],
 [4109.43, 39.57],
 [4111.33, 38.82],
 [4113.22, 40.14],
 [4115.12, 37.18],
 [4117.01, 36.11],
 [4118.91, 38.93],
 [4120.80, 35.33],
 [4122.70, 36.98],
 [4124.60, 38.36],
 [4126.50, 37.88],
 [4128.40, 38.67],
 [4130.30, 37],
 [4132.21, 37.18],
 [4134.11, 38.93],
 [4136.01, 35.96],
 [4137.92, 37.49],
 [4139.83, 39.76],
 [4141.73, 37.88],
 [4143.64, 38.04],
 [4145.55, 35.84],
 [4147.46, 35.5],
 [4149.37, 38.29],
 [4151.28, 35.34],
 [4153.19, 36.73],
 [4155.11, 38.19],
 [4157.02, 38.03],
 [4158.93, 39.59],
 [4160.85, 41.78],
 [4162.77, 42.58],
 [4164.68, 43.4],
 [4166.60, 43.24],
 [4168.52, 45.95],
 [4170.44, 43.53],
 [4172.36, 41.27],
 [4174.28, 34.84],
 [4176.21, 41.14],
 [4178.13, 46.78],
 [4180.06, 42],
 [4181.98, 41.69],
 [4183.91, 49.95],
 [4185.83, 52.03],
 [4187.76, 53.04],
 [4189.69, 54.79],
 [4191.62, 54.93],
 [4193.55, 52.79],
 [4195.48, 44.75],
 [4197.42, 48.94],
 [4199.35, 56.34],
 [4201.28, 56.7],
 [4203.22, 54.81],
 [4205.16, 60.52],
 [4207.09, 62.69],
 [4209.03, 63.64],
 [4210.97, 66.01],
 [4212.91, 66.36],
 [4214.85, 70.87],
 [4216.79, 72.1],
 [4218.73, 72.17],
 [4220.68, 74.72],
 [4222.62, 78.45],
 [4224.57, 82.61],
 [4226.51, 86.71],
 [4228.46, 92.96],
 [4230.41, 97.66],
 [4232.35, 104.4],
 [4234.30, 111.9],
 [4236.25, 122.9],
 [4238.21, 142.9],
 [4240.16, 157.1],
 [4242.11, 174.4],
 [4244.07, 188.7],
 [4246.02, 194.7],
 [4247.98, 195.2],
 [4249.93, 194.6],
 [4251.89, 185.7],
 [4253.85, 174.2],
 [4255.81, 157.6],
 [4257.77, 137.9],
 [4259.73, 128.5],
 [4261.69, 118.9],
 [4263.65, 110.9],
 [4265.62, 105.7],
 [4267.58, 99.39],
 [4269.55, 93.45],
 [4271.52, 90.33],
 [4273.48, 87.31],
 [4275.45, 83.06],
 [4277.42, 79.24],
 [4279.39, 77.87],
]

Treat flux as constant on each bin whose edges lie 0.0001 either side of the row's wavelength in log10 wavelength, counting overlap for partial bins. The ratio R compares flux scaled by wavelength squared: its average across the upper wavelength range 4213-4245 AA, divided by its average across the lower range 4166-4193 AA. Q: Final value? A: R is 2.37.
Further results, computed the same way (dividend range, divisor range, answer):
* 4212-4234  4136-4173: 2.16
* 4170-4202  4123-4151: 1.31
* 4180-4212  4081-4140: 1.46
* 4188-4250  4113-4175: 2.52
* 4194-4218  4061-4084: 1.62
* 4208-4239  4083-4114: 2.35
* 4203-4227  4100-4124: 1.94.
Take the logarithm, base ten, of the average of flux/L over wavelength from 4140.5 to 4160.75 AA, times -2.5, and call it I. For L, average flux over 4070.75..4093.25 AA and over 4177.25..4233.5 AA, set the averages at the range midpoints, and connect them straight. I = 0.39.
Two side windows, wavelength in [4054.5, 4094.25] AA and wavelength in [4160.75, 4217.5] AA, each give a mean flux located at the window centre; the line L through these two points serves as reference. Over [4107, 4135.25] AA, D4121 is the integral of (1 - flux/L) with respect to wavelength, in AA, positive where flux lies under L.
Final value 4.1 AA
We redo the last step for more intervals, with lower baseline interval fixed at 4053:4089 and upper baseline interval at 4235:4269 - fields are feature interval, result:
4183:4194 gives 5.8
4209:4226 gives 7.5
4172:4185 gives 7.8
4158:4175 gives 9.8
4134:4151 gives 9.4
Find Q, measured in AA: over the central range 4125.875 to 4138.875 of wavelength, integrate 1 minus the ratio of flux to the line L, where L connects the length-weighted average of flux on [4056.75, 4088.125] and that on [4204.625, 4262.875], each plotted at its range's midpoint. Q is 5.9 AA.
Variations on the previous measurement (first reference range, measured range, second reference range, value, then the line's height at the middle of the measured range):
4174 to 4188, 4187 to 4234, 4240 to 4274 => 8.50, 83.8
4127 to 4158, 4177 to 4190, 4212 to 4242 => 3.64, 66.8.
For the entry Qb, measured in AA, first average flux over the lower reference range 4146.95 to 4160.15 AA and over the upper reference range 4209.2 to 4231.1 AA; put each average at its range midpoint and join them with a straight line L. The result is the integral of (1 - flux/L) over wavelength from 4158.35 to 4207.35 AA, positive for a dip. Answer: 6.1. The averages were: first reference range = 37.5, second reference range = 77.5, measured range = 48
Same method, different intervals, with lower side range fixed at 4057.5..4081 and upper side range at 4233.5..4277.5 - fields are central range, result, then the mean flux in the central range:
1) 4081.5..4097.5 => 3.1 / 40.5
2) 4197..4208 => 5.3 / 57.1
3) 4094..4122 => 9.8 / 38.7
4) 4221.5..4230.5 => 2.6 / 86.5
